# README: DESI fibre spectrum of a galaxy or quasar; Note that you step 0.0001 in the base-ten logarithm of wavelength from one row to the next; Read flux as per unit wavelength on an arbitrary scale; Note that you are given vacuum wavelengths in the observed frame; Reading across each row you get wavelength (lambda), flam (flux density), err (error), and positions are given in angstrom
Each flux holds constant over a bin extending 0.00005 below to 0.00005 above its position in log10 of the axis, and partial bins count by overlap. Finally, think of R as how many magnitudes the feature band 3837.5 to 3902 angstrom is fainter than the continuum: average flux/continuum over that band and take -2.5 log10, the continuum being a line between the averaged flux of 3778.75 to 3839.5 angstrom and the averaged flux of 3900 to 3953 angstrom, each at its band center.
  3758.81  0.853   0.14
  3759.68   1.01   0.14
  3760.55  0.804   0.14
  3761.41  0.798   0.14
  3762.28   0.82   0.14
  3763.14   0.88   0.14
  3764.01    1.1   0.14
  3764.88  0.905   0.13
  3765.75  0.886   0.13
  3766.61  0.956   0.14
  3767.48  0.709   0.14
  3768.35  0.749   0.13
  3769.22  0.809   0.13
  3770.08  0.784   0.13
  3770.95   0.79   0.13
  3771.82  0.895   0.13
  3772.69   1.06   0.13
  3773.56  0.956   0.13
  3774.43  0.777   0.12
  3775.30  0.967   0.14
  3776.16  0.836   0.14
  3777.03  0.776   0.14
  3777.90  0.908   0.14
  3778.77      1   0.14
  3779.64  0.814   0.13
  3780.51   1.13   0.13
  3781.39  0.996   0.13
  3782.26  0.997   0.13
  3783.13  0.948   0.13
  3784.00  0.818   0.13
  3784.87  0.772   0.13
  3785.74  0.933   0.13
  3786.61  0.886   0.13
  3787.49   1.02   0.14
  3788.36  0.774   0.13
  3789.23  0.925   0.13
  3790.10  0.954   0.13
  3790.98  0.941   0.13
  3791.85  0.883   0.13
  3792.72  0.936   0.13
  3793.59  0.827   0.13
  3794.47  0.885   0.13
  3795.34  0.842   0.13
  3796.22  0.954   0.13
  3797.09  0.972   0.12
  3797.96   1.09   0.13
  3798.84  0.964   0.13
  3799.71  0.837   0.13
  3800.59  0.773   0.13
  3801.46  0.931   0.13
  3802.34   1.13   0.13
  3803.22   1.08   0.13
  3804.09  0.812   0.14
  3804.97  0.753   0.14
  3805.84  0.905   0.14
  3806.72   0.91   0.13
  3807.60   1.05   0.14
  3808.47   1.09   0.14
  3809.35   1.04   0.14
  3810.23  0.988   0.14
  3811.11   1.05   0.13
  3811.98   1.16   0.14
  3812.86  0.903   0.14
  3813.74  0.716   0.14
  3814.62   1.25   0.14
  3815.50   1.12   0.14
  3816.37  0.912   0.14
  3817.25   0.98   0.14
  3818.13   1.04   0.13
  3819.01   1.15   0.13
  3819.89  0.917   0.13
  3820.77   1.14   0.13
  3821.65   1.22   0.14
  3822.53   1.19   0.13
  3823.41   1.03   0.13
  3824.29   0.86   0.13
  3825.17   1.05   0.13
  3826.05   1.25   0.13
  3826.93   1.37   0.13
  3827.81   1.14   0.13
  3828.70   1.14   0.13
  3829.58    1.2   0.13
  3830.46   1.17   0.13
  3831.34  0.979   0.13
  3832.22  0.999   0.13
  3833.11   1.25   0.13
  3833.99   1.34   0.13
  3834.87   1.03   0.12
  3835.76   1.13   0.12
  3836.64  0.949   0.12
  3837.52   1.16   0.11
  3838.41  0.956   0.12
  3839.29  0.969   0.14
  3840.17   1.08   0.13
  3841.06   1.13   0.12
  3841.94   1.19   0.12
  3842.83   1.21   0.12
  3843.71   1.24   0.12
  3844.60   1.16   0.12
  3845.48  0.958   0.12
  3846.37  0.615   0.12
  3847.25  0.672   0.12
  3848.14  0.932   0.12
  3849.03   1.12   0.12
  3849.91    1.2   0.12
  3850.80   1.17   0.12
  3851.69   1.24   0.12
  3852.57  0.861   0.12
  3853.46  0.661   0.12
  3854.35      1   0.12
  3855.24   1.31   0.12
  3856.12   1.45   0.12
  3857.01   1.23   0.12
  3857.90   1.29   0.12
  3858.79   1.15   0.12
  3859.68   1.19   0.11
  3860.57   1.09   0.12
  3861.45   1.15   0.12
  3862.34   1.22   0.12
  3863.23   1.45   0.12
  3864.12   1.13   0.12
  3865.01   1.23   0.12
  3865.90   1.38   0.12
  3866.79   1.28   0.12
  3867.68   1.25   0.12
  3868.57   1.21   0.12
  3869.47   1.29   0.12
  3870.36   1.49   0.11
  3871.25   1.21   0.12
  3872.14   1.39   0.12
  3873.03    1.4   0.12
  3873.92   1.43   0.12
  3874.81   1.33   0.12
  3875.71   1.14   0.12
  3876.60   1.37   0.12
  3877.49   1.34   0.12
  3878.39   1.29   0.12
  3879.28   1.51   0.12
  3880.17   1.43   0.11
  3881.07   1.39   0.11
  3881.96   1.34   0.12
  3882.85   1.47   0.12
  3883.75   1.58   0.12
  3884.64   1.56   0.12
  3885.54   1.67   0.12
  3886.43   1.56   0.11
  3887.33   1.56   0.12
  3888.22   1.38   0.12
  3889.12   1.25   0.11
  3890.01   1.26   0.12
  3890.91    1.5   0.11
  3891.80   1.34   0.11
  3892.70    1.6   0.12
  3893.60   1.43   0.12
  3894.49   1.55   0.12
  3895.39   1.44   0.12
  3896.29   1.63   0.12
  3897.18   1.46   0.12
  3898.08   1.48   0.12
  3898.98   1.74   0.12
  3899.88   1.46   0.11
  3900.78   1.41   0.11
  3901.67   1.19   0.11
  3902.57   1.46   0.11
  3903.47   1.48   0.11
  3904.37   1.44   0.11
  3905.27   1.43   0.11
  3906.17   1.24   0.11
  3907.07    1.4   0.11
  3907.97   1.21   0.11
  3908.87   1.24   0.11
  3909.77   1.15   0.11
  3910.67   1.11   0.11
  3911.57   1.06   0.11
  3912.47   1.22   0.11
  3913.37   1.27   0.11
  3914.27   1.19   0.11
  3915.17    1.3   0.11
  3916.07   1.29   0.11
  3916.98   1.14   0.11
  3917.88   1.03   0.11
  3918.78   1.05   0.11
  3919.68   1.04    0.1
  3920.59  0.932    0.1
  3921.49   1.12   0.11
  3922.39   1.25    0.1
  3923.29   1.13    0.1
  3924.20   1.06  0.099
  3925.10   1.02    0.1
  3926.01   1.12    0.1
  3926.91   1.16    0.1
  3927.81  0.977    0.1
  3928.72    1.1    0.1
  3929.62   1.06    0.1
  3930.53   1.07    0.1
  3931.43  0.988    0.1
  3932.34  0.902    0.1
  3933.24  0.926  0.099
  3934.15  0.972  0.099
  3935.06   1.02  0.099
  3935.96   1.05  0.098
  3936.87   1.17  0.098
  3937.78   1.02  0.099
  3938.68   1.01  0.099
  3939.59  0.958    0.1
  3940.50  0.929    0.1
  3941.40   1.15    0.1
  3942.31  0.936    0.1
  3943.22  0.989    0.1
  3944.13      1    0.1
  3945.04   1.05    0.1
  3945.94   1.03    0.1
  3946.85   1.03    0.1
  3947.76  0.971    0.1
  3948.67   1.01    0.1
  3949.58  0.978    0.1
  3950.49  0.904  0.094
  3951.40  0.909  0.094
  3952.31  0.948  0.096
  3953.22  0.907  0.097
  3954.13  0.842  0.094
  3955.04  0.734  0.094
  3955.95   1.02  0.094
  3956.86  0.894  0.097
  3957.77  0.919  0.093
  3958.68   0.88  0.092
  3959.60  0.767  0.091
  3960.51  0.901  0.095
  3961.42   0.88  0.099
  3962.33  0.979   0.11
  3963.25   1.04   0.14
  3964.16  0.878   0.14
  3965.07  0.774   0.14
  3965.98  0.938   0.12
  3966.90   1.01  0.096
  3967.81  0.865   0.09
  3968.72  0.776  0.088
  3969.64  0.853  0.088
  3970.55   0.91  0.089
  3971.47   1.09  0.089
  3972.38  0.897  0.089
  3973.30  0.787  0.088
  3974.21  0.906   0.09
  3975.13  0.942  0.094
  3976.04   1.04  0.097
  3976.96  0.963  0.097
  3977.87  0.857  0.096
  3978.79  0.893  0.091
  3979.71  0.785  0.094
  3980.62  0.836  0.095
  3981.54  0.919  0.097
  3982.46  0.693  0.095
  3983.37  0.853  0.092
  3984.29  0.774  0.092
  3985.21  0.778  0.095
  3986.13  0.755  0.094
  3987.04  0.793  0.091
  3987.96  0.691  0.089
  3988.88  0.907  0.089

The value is -0.21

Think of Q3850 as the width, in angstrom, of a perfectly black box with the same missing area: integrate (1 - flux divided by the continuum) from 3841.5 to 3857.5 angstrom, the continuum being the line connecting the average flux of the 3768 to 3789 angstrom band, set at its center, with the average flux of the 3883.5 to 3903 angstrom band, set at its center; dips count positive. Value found 2.4 angstrom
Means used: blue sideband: 0.892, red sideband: 1.48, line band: 1.07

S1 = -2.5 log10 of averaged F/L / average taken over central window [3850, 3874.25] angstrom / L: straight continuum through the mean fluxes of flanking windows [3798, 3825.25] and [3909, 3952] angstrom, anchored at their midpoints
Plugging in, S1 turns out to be -0.20 mag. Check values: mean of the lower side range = 0.999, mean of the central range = 1.23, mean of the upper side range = 1.06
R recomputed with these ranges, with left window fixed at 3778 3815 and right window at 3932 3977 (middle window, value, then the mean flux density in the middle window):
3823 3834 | -0.20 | 1.13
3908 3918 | -0.25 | 1.19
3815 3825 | -0.12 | 1.05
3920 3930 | -0.15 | 1.08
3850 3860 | -0.21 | 1.14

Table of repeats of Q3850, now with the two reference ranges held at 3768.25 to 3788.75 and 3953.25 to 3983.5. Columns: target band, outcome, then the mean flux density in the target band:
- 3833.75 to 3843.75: -2.4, 1.11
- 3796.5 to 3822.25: -3.0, 0.997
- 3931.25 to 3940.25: -1.1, 1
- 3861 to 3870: -3.7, 1.26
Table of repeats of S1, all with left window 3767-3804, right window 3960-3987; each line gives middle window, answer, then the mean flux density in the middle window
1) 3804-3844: -0.19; 1.07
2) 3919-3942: -0.18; 1.04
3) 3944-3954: -0.10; 0.971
